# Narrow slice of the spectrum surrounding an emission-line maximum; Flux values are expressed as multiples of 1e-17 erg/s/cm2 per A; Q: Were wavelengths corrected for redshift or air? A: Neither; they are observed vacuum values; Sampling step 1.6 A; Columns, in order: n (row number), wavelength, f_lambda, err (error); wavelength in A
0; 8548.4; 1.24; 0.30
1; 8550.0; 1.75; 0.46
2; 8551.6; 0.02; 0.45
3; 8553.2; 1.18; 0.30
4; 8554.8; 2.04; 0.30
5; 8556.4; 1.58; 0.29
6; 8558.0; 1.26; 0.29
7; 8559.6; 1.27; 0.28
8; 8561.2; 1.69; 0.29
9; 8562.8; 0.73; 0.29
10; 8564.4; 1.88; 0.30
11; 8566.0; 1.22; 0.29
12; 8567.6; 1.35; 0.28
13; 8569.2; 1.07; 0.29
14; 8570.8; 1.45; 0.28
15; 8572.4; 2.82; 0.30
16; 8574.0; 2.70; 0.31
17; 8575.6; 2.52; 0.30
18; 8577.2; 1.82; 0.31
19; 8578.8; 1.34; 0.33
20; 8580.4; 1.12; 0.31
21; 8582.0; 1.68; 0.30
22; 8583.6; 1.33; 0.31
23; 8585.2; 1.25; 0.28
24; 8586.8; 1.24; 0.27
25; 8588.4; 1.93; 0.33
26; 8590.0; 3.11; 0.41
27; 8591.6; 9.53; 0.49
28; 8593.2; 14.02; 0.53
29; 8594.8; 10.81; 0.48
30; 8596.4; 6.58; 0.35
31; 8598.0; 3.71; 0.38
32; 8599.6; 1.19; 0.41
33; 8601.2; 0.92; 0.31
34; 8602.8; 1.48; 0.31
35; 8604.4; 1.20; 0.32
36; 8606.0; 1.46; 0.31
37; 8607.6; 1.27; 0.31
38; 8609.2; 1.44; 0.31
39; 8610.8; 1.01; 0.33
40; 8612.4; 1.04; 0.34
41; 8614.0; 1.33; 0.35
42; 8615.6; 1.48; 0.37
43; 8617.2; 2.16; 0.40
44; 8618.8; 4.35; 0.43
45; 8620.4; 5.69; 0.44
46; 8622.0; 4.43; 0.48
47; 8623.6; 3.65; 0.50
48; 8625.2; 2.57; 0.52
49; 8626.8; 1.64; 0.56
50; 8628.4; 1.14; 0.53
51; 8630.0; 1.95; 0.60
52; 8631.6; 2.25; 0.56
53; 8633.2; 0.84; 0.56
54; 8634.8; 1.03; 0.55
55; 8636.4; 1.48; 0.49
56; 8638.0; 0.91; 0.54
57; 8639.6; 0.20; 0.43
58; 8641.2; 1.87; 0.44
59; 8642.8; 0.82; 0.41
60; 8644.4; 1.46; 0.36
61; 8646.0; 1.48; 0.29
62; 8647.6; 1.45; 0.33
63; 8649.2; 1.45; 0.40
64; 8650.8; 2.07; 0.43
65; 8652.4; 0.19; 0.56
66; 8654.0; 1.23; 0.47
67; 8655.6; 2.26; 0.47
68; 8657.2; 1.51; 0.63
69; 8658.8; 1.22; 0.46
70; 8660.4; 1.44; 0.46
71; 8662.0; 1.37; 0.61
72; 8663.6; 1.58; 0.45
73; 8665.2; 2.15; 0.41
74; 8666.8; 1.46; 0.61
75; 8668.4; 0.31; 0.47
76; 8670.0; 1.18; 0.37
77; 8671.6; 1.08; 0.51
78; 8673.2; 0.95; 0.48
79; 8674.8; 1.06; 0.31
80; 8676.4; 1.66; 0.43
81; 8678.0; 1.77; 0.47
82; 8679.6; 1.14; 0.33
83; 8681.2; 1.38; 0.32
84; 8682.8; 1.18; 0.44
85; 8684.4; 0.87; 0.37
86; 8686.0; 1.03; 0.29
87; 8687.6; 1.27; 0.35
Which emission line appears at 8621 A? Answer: [N II] 6583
